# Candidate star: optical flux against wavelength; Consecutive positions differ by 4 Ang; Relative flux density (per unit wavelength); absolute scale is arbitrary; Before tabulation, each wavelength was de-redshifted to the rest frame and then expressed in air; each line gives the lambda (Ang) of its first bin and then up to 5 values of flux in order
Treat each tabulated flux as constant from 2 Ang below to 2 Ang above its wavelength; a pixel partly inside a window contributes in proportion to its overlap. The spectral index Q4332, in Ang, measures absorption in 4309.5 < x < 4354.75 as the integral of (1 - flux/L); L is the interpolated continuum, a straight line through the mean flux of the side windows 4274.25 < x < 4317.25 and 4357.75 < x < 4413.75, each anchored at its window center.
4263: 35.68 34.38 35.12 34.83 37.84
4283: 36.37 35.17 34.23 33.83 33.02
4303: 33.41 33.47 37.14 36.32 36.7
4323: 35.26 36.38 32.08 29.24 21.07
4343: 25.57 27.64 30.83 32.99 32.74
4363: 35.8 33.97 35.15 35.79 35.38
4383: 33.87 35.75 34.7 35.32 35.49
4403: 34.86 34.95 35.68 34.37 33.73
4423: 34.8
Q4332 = 4.4 Ang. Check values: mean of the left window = 35.1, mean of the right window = 35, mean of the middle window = 31.6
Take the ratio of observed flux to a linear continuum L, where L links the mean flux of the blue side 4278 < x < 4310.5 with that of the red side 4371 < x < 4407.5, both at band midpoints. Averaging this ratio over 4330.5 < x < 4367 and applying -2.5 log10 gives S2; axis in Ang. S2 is 0.169 mag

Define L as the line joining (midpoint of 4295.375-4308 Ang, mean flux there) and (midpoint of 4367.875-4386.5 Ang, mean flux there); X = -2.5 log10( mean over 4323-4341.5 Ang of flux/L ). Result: 0.13 mag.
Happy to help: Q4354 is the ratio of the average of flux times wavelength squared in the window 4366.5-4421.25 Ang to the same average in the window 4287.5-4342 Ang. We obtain 1.09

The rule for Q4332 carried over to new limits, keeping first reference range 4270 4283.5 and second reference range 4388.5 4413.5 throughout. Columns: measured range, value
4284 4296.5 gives 0.48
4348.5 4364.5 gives 1.20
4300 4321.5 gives 0.32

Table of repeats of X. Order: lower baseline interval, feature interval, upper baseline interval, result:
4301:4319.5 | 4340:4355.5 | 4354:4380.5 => 0.22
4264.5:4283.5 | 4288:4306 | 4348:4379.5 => 0.05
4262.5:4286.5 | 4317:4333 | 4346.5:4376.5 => -0.02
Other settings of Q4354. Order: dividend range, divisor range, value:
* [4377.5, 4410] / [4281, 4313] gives 1.06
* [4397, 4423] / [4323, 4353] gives 1.23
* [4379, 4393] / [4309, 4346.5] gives 1.12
